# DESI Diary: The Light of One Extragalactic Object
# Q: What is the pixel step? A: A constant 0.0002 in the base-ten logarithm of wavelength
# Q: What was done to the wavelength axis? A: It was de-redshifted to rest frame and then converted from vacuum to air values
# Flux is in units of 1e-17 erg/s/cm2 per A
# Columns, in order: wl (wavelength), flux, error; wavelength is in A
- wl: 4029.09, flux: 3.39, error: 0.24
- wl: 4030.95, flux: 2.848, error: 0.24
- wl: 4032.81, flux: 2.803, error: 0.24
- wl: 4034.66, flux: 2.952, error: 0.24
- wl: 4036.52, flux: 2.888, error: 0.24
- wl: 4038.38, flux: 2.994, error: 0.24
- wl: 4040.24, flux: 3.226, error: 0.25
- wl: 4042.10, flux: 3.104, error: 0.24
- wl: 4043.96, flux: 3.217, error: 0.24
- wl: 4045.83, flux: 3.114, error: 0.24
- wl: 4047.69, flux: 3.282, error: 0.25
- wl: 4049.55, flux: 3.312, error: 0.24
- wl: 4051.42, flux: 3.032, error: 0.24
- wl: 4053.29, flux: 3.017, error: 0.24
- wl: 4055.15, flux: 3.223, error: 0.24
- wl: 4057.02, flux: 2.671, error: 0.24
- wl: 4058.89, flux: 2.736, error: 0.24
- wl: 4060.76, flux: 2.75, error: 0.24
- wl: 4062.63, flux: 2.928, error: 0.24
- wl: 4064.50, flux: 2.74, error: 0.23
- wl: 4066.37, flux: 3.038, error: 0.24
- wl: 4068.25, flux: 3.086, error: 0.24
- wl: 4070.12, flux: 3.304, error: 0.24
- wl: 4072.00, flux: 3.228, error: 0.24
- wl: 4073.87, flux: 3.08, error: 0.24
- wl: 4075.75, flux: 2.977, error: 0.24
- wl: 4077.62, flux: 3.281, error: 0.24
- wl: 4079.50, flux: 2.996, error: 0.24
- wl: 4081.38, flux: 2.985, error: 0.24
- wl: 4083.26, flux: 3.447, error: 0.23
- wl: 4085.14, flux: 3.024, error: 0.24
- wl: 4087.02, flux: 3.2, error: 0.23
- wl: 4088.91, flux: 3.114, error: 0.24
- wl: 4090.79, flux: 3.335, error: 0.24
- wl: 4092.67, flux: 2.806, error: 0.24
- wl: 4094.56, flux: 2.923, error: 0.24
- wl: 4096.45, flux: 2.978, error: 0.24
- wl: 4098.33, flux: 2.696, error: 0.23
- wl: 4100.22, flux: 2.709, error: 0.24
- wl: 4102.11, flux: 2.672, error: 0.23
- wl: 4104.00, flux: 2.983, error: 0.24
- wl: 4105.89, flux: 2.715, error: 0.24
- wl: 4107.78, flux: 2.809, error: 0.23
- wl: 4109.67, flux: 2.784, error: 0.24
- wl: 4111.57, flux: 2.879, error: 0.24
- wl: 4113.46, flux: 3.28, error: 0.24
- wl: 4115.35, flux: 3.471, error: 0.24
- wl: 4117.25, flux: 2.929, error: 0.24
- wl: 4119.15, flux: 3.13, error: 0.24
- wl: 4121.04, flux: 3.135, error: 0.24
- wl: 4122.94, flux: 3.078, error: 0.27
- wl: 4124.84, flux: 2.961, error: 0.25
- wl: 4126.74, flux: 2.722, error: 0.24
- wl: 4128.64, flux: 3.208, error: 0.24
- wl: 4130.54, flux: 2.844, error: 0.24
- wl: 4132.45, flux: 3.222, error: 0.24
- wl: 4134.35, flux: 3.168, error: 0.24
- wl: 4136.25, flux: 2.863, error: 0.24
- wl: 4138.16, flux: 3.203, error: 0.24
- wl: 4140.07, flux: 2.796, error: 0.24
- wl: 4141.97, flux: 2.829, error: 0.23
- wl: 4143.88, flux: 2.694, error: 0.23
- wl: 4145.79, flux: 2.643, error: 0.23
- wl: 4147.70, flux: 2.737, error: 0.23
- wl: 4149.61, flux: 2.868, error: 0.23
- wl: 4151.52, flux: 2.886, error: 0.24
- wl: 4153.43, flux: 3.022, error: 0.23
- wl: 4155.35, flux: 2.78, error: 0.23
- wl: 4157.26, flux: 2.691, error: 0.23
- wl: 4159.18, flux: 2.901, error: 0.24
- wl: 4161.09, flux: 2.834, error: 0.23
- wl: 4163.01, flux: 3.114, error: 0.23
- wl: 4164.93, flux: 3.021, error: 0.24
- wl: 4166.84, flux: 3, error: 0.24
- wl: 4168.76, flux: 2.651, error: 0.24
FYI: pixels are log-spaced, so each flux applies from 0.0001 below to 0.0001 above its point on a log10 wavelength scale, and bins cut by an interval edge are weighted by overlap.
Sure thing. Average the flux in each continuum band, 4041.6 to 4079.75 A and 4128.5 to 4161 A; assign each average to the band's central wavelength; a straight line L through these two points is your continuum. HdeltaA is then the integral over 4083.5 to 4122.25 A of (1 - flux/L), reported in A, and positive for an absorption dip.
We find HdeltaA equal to -0.2 A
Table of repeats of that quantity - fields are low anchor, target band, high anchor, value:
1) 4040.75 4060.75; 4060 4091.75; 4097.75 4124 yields -0.8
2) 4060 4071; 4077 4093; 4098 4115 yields -1.2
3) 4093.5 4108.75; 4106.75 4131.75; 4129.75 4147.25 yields -1.4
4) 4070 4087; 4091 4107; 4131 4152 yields 1.2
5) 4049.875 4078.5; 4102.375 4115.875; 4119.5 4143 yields 0.2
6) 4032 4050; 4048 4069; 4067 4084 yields 1.0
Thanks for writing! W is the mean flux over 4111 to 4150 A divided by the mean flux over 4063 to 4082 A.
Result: 0.97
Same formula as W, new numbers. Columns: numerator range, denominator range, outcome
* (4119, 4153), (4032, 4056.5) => 0.95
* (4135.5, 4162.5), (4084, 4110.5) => 0.98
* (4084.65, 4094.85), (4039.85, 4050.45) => 0.96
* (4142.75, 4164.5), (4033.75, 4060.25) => 0.93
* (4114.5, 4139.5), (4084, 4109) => 1.05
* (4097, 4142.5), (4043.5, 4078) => 0.97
